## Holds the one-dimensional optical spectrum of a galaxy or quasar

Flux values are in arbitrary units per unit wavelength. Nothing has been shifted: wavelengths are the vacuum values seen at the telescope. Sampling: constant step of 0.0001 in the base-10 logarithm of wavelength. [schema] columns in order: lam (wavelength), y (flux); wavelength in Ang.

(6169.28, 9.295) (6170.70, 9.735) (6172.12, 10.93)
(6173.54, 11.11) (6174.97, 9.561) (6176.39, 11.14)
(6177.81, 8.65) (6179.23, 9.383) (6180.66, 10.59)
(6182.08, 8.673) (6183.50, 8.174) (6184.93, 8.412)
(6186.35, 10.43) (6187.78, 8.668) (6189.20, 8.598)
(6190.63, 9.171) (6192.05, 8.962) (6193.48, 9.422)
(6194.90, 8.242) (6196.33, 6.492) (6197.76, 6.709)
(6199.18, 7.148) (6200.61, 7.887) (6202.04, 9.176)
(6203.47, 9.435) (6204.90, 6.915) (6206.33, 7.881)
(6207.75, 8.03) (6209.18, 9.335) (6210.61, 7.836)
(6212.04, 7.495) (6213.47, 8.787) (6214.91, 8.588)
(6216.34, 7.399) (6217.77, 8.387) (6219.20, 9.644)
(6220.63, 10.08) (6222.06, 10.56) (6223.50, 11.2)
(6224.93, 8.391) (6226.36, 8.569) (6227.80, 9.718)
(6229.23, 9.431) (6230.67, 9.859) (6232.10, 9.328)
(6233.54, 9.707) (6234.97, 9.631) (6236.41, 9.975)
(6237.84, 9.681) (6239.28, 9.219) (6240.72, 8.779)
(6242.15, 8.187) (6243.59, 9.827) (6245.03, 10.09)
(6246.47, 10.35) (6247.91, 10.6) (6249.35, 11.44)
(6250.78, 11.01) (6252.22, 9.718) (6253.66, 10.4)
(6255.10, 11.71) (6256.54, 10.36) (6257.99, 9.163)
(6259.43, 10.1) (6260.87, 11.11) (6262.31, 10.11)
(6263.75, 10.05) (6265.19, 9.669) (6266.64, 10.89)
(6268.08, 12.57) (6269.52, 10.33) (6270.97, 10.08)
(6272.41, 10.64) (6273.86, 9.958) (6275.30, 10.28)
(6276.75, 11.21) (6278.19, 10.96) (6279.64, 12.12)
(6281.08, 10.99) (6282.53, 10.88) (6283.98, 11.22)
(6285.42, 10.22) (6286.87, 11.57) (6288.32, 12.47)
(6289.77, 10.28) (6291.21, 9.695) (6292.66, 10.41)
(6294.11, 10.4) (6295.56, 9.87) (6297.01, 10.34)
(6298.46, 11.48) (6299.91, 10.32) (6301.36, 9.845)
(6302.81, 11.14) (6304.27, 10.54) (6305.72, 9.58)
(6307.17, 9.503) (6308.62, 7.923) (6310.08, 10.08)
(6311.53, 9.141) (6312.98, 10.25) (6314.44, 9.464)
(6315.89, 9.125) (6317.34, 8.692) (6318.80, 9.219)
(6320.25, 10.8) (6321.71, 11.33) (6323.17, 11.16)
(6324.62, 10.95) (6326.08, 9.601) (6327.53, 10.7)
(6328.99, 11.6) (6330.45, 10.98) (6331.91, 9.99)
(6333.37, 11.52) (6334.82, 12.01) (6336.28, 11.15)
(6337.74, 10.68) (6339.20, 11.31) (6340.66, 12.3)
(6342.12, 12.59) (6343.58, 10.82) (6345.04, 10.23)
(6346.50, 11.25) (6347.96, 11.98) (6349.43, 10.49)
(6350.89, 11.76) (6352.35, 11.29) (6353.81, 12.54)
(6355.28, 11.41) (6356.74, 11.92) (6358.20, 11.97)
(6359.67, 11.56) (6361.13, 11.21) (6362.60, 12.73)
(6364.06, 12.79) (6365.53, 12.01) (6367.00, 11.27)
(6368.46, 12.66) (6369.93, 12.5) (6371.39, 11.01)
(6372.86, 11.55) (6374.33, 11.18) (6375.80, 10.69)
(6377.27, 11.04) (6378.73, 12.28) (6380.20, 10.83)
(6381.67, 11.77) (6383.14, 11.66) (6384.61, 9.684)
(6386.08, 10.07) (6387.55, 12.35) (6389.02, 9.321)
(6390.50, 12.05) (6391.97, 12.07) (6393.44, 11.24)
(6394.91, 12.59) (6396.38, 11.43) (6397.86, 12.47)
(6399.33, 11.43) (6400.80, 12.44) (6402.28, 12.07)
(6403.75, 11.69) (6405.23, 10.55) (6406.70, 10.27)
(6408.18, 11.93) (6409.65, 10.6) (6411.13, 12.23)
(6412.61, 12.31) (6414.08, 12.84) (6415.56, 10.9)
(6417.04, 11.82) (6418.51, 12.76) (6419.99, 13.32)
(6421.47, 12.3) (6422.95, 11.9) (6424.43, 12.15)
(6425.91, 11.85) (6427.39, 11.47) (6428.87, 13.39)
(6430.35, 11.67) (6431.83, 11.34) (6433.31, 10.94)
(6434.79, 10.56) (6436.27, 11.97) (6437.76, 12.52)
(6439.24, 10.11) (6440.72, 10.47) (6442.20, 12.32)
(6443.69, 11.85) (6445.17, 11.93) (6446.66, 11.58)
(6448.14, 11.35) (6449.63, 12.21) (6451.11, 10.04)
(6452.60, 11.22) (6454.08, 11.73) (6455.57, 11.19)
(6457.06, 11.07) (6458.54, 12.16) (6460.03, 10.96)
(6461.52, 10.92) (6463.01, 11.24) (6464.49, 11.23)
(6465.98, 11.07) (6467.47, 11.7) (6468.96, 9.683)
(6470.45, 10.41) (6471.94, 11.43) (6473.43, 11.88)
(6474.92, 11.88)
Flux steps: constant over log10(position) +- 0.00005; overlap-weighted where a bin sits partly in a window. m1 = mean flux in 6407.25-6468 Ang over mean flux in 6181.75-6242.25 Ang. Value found 1.3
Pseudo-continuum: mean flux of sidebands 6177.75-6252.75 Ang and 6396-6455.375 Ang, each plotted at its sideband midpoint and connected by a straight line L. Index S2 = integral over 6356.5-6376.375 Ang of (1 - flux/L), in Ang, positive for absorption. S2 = -1.5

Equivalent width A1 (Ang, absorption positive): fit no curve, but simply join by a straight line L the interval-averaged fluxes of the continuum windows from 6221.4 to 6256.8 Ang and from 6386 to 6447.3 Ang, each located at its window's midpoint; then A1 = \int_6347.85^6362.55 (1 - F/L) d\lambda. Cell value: -0.7 Ang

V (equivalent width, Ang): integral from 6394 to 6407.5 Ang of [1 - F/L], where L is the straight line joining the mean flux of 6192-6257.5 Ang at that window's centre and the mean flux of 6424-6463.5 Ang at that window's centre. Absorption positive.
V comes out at -0.8 Ang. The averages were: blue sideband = 9.17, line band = 11.7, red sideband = 11.5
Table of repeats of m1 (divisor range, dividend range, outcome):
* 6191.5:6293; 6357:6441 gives 1.20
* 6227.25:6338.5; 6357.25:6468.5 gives 1.12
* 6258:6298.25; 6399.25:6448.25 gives 1.10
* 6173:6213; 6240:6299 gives 1.21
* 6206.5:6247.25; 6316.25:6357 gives 1.20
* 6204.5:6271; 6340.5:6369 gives 1.22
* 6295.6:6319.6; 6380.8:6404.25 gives 1.18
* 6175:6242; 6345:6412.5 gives 1.30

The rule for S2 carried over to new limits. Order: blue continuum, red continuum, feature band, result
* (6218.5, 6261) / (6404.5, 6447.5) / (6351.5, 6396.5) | -1.5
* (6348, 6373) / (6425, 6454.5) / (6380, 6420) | 0.3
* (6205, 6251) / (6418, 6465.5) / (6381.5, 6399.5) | -0.5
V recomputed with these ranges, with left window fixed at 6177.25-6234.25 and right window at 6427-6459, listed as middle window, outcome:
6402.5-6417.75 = -0.6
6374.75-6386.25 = -0.3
